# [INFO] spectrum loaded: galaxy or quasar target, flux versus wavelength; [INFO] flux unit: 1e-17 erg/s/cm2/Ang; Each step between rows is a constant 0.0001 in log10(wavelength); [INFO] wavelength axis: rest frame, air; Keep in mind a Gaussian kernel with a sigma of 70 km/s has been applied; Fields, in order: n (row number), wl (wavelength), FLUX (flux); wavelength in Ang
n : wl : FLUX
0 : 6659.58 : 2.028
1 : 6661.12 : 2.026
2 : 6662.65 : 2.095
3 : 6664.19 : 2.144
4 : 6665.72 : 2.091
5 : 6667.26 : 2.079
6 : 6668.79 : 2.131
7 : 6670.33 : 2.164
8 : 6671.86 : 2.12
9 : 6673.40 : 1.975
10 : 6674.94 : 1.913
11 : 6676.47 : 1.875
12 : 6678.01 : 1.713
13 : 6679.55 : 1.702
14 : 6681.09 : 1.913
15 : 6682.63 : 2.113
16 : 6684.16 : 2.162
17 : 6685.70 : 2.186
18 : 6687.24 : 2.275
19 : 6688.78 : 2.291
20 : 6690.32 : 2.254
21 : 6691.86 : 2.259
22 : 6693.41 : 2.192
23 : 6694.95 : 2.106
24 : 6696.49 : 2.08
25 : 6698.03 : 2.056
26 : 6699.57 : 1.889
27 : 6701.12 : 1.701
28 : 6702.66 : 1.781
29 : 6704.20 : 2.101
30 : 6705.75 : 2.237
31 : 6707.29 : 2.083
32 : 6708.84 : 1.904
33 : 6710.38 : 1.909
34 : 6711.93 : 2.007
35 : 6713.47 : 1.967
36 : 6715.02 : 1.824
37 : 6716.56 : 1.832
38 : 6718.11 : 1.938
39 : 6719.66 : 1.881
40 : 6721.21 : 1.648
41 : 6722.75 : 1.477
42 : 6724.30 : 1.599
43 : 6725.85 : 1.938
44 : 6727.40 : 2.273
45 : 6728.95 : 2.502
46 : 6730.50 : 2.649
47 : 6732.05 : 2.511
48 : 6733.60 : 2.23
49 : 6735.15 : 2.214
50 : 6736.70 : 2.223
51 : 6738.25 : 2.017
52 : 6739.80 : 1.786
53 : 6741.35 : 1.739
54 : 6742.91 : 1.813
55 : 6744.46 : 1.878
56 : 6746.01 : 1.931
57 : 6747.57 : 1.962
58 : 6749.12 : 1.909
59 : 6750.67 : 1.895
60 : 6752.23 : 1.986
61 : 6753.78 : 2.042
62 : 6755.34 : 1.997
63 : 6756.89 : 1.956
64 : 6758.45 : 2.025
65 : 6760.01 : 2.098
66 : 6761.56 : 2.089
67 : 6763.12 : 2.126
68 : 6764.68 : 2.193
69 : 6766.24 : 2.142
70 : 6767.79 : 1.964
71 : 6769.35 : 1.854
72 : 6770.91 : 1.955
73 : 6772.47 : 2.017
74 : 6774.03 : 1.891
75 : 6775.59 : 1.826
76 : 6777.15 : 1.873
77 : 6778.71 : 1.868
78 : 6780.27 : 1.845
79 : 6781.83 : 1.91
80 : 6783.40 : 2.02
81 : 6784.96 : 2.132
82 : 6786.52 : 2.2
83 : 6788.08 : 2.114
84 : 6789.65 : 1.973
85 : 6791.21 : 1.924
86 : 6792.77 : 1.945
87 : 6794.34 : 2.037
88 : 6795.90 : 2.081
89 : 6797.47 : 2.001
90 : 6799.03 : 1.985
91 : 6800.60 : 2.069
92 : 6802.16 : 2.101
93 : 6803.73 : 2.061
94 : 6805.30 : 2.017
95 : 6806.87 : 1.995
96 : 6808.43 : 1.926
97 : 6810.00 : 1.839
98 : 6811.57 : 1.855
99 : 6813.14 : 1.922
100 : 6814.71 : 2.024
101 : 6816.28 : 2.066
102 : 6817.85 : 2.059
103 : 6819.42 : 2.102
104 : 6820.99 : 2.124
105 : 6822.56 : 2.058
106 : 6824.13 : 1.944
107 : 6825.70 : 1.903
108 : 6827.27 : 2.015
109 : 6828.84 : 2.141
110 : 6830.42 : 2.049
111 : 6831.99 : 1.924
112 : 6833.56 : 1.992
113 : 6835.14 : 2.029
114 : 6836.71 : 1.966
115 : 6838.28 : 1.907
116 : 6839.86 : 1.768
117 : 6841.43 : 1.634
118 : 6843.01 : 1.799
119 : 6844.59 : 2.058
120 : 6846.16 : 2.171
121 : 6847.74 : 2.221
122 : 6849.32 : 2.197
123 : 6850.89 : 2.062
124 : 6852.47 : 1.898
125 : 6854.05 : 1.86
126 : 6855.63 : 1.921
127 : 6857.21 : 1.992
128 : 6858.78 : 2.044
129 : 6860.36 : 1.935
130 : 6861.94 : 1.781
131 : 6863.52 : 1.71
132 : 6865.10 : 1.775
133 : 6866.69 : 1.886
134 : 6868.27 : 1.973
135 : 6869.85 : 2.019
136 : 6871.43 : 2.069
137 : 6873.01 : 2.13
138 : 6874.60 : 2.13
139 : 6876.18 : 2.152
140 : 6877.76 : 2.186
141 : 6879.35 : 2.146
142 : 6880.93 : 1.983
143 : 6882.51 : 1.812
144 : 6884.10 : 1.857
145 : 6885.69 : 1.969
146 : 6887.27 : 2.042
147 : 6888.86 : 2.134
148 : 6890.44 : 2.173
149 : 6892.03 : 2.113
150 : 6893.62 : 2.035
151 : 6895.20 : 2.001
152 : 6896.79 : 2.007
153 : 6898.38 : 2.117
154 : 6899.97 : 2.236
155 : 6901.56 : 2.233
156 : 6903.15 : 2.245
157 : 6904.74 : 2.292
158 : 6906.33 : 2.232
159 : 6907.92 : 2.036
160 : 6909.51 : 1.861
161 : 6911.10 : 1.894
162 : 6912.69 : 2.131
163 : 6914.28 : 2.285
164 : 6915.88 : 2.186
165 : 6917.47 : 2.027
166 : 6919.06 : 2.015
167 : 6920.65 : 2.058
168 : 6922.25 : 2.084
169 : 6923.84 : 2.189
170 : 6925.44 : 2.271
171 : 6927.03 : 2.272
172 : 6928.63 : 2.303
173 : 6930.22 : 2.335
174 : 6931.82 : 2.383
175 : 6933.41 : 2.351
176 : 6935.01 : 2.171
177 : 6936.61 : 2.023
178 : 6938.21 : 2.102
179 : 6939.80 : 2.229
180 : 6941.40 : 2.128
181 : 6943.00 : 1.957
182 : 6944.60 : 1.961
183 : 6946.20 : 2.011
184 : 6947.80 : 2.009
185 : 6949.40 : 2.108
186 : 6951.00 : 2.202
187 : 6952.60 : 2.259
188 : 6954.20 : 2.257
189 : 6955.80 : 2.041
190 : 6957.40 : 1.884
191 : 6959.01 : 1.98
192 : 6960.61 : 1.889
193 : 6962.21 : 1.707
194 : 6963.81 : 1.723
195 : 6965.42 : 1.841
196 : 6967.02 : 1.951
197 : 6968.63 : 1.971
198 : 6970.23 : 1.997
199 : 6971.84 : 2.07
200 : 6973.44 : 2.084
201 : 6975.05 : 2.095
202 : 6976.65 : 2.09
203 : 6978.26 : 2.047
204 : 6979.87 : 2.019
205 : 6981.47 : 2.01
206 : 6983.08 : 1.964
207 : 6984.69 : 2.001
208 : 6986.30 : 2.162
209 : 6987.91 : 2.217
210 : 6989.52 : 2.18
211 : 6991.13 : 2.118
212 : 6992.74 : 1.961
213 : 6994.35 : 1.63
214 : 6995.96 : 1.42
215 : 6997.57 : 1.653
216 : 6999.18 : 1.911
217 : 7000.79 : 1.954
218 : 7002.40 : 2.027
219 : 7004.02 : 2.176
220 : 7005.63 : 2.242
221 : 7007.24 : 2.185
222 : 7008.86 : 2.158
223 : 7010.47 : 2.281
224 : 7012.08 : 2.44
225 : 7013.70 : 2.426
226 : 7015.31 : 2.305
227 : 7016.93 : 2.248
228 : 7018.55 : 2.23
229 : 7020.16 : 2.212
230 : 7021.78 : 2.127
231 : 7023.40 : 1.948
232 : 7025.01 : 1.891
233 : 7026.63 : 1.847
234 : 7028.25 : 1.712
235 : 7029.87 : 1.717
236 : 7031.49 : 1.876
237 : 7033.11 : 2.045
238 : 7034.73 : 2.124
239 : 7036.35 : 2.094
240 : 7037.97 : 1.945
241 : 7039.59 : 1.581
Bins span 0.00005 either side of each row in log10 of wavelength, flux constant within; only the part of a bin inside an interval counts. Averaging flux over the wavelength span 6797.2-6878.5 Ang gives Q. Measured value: 1.99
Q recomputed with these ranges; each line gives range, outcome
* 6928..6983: 2.06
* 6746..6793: 1.99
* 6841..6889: 1.99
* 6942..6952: 2.05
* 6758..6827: 2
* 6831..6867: 1.94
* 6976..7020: 2.08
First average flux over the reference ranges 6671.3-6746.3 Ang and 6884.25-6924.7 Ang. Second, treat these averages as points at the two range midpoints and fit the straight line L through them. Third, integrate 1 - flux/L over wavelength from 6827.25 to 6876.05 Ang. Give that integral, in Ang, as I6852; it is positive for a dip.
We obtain 2.5 Ang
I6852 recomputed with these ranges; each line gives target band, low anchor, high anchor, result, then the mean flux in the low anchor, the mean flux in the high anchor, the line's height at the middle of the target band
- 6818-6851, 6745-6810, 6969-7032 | 0.08 Ang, 2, 2.04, 2.01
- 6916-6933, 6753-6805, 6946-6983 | -1.58 Ang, 2.01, 2.01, 2.01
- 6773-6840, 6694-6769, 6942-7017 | 0.75 Ang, 2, 2.04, 2.01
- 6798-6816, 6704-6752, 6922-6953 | 0.66 Ang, 1.99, 2.17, 2.06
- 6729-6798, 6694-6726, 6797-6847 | -2.92 Ang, 1.9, 1.98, 1.94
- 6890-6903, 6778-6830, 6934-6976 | -0.64 Ang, 2.01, 2.03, 2.02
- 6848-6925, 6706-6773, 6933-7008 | -1.30 Ang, 2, 2.02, 2.01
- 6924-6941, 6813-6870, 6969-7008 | -2.09 Ang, 1.97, 2.01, 1.99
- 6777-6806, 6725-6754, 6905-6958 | 1.13 Ang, 2.08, 2.13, 2.09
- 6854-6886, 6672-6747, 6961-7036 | 0.74 Ang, 2.01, 2.02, 2.02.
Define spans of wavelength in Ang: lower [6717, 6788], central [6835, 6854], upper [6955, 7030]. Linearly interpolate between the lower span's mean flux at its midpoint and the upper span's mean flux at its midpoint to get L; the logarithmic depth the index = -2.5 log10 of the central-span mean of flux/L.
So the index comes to 0.02 mag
